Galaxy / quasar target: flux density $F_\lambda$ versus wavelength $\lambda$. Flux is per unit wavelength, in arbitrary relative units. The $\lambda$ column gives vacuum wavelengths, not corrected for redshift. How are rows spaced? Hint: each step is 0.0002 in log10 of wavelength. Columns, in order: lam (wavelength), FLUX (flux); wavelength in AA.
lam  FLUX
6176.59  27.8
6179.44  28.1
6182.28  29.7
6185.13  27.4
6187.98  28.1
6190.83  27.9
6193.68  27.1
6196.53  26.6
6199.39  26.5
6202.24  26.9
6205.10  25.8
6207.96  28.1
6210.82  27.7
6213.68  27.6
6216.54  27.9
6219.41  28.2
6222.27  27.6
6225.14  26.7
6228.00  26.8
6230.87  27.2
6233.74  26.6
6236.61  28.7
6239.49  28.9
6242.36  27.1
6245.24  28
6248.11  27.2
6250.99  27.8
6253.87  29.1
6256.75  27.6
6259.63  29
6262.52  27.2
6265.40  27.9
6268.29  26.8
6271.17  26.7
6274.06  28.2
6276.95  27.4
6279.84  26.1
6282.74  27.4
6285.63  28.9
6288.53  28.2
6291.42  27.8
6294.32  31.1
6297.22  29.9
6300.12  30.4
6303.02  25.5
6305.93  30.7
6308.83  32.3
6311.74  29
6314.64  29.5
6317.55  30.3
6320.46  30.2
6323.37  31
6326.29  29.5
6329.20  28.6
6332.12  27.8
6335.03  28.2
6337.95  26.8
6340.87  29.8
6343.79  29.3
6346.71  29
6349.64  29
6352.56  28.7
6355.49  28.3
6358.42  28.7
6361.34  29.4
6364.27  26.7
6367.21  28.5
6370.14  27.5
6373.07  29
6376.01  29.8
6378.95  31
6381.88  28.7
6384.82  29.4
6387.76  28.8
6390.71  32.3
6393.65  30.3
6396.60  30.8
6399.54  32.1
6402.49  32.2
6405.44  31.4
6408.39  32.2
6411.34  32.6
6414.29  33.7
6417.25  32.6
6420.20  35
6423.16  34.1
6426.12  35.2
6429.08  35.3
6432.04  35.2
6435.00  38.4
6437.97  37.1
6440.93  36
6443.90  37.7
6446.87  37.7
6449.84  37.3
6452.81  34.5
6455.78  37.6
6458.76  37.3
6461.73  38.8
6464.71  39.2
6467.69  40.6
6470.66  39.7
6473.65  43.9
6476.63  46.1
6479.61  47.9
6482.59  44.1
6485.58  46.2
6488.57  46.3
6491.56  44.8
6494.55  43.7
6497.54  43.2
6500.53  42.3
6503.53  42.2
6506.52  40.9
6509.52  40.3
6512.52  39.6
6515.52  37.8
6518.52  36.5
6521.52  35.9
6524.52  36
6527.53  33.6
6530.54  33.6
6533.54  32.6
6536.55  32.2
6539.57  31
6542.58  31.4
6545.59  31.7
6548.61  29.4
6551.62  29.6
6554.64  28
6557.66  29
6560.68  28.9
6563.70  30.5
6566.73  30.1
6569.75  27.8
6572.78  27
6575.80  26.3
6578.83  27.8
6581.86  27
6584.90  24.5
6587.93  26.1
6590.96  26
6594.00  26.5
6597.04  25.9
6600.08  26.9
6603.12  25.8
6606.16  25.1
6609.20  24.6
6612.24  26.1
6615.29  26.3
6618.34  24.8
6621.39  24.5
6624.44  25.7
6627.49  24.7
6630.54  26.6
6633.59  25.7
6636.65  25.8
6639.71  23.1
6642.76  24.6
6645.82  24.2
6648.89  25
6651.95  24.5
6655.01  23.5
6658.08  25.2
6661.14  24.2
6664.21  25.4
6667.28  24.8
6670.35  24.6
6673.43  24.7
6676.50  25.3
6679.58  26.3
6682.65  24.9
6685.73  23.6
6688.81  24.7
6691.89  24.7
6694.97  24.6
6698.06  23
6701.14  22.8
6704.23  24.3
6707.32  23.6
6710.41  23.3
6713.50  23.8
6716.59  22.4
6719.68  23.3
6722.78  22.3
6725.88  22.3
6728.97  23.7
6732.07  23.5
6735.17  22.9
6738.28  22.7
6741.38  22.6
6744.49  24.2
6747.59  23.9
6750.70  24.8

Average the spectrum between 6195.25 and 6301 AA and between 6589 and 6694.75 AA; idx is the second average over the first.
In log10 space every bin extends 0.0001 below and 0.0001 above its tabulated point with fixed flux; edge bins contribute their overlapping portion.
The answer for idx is 0.9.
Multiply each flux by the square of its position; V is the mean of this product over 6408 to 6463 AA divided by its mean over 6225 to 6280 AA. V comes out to 1.4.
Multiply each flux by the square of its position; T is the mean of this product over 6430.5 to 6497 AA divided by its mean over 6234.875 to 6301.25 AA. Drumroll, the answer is 1.5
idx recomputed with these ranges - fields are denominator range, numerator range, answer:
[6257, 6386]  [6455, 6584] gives 1.26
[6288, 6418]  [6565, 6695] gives 0.86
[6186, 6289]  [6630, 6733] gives 0.88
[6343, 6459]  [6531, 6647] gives 0.85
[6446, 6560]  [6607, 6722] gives 0.65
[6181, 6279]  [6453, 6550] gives 1.41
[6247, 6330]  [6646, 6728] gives 0.84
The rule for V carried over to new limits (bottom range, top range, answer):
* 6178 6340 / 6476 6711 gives 1.17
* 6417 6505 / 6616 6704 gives 0.66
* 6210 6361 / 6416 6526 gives 1.47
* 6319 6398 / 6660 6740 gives 0.91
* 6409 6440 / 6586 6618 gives 0.78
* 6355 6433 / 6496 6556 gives 1.18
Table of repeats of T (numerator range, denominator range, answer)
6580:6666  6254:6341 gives 0.98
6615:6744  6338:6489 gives 0.77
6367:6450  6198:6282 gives 1.26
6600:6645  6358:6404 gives 0.92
